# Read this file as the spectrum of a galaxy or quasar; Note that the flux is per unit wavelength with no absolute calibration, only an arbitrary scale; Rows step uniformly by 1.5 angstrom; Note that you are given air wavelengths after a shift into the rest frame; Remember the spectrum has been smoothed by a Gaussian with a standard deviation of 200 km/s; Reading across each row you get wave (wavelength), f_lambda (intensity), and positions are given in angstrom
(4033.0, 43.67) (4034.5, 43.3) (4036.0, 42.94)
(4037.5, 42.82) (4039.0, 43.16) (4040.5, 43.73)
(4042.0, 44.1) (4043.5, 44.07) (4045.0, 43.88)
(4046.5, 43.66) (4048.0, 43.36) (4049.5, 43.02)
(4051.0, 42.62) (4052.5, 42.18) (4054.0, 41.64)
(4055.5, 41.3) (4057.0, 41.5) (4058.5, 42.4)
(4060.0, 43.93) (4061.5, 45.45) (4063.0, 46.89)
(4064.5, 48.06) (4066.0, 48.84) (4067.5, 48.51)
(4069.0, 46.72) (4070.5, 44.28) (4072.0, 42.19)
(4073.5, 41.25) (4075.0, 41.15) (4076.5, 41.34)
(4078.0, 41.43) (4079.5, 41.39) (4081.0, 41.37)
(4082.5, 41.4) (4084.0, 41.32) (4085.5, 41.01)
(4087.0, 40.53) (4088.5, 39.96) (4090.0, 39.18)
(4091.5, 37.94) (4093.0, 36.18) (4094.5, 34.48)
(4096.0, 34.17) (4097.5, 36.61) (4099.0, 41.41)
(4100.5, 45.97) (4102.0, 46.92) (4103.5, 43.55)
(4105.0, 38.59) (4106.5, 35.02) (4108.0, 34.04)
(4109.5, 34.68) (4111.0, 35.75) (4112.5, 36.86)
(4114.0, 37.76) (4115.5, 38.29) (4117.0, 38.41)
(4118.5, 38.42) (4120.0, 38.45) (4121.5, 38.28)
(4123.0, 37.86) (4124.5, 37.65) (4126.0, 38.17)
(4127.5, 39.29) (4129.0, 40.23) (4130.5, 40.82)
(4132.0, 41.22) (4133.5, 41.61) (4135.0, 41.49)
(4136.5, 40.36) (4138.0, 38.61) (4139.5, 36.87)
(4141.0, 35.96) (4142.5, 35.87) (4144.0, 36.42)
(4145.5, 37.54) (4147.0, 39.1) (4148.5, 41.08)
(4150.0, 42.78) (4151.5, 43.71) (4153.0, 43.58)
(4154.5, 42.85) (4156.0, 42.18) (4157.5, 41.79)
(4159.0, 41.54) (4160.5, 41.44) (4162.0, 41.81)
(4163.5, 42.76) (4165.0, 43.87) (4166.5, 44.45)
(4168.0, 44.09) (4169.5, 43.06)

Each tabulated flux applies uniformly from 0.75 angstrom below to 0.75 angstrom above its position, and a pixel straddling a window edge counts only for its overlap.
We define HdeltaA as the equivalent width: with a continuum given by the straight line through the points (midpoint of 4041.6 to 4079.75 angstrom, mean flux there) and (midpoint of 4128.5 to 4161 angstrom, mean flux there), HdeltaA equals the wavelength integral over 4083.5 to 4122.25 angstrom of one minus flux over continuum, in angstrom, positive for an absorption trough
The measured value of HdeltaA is 3.1 angstrom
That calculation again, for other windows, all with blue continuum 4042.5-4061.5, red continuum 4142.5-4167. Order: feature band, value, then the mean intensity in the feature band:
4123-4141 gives 1.0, 39.4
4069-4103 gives 1.4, 40.7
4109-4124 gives 1.6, 37.5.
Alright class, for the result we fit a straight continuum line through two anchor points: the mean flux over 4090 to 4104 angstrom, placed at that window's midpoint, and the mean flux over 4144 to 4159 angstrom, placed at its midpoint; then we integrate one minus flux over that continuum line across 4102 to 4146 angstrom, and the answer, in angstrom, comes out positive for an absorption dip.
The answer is 2.3 angstrom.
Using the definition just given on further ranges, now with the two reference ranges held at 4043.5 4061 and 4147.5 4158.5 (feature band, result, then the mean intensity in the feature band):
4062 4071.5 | -0.96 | 47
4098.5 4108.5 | 0.39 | 40.9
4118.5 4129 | 1.02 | 38.4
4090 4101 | 1.20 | 38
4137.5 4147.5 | 1.27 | 37.1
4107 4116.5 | 1.41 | 36.3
